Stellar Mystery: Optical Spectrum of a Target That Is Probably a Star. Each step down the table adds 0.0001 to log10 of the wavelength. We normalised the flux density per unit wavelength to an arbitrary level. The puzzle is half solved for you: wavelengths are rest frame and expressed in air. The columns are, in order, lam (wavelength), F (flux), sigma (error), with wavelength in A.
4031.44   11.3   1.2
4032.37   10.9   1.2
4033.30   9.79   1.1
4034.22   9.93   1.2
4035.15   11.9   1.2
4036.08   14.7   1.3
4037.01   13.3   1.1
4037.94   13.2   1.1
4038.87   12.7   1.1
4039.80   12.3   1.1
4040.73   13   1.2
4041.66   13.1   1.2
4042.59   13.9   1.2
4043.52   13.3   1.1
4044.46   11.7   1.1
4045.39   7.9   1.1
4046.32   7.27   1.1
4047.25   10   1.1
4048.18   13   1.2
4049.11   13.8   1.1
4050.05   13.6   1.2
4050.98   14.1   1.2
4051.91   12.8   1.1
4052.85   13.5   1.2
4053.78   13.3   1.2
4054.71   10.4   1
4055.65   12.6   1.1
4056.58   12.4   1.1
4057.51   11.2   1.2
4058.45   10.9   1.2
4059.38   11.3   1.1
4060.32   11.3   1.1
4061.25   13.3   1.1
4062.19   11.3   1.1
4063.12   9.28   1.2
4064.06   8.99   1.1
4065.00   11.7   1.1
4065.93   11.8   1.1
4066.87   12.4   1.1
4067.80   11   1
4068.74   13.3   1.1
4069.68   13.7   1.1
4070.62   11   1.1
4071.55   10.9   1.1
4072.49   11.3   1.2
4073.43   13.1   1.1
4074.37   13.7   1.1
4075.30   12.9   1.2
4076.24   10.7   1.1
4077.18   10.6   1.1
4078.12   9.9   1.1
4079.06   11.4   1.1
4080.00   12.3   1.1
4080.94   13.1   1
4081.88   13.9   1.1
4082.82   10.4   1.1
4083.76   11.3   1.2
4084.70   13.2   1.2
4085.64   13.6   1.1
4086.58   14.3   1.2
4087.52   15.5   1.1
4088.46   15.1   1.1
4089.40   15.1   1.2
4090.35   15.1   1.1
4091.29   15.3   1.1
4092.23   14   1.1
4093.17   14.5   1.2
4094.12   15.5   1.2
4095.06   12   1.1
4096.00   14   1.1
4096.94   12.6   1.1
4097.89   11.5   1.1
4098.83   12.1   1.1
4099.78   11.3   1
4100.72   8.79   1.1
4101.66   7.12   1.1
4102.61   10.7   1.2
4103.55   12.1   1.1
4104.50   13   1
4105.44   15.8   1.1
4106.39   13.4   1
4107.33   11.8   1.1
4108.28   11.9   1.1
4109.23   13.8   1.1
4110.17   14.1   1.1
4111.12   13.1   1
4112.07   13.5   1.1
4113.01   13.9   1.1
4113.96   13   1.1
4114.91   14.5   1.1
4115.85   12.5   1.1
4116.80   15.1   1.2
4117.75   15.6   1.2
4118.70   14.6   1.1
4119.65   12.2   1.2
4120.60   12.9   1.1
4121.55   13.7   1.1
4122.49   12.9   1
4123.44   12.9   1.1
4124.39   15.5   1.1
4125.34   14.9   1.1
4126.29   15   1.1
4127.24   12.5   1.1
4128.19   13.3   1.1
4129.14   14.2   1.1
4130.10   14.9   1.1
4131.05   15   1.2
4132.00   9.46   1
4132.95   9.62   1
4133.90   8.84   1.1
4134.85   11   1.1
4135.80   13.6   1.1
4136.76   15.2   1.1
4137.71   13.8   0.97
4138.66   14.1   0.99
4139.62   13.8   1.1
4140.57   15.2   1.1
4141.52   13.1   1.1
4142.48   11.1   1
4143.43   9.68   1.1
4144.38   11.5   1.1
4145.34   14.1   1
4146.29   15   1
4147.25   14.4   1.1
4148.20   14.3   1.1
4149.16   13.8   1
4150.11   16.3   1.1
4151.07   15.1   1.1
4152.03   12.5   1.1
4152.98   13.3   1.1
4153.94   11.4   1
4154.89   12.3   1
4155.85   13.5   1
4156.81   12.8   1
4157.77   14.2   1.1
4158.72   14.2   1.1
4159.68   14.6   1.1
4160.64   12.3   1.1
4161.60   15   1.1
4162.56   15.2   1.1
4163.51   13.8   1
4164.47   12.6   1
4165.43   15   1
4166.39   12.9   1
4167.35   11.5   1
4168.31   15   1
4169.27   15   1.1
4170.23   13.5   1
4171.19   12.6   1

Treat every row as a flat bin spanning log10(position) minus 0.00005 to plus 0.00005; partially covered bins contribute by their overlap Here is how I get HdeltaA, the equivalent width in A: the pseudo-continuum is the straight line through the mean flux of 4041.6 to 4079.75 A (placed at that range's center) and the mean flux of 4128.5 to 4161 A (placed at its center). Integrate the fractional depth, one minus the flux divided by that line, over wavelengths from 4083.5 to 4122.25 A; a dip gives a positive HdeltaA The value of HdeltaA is -2.40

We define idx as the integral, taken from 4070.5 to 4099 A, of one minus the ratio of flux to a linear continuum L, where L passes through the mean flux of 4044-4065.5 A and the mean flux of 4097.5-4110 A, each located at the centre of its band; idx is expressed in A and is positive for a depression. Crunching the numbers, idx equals -2.9 A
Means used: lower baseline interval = 11.6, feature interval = 12.9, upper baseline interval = 11.9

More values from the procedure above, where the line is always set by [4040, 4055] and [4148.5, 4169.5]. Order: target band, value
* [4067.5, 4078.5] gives 0.6 A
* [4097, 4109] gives 1.2 A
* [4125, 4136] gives 0.6 A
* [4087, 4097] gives -1.3 A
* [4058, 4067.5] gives 0.9 A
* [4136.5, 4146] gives 0.2 A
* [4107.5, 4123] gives -0.5 A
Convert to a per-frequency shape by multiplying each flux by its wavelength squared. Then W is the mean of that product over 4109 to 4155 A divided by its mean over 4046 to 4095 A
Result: 1.11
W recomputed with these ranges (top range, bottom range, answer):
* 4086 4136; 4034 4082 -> 1.13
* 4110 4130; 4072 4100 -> 1.08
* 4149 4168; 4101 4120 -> 1.07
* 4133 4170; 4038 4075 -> 1.17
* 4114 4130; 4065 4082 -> 1.18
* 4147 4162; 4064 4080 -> 1.22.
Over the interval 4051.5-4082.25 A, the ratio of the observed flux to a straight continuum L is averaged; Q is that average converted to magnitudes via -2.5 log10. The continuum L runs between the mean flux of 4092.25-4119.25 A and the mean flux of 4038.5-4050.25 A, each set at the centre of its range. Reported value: 0.040 mag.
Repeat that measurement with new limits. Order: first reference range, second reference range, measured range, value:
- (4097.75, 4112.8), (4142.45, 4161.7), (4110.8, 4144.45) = -0.040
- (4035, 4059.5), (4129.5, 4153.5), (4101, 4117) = 0.003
